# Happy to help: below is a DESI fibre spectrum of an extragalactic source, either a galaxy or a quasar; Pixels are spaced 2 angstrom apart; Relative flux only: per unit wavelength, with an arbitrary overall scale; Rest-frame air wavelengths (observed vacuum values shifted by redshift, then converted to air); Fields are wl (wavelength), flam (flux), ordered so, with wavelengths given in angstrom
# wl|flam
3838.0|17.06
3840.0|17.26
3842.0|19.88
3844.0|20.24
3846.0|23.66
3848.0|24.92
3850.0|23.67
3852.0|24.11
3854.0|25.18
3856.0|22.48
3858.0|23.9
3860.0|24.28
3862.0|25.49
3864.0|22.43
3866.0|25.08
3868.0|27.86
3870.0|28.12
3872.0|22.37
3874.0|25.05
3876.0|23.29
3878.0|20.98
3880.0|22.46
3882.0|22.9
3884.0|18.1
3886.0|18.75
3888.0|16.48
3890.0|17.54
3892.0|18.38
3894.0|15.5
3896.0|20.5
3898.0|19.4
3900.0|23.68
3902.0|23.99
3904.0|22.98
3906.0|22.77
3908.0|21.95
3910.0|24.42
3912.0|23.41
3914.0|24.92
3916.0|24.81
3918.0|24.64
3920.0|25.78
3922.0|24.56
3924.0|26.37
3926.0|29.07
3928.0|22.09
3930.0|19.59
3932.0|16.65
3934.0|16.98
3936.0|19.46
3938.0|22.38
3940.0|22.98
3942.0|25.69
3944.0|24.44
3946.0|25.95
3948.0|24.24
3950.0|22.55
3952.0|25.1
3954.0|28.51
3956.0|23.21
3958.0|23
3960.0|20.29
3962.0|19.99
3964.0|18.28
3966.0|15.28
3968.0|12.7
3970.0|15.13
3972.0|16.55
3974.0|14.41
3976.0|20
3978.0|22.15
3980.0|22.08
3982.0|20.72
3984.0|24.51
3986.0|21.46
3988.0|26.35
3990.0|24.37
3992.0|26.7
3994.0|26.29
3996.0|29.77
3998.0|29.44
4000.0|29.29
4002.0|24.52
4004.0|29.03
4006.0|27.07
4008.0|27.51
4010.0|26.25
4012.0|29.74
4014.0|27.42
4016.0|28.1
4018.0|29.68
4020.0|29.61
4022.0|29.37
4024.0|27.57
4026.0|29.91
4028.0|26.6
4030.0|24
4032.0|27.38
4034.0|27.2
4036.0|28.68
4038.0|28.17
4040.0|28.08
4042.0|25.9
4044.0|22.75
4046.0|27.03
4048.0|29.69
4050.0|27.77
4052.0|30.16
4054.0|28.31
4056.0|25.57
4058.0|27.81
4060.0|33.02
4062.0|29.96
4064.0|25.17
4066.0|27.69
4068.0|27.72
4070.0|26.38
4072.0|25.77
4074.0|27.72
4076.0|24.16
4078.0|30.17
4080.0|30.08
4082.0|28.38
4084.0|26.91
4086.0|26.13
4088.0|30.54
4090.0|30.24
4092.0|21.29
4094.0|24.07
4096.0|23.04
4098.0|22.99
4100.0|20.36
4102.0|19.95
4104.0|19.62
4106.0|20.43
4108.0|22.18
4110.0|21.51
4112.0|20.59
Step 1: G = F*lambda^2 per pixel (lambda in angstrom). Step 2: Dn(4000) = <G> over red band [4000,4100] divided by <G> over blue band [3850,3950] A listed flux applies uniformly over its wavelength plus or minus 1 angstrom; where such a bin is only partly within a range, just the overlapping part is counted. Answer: 1.30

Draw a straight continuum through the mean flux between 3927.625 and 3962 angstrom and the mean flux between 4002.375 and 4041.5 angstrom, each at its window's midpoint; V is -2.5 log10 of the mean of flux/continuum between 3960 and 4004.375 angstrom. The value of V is 0.14 mag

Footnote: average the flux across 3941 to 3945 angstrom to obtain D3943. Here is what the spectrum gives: 25.1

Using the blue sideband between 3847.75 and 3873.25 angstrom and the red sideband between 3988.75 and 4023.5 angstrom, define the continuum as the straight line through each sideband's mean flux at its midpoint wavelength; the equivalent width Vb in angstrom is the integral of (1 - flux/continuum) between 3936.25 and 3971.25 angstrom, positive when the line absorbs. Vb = 6.6 angstrom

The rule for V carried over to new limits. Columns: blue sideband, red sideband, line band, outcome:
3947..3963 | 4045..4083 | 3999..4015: -0.082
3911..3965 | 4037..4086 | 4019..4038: -0.056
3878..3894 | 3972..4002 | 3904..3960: -0.108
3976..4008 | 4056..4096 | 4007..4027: -0.099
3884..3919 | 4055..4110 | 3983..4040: -0.142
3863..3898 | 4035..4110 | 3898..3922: -0.075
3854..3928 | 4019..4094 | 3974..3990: 0.157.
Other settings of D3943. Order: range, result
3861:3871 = 25.8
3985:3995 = 25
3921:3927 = 26.7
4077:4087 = 28.3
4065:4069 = 27.7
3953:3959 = 24.9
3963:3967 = 16.8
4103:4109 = 20.7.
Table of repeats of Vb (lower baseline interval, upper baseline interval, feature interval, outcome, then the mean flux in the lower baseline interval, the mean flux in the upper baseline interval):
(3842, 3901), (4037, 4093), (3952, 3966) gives 1.55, 22.3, 27.6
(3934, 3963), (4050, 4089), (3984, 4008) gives -1.54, 23.2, 28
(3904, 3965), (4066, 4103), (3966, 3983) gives 4.33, 23.1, 25.9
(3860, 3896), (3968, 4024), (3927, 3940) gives 1.95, 21.8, 24.9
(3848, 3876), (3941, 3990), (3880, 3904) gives 3.88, 24.6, 21.4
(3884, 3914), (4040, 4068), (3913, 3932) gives -2.12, 20.8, 27.8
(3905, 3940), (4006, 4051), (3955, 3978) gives 6.11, 22.9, 27.6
